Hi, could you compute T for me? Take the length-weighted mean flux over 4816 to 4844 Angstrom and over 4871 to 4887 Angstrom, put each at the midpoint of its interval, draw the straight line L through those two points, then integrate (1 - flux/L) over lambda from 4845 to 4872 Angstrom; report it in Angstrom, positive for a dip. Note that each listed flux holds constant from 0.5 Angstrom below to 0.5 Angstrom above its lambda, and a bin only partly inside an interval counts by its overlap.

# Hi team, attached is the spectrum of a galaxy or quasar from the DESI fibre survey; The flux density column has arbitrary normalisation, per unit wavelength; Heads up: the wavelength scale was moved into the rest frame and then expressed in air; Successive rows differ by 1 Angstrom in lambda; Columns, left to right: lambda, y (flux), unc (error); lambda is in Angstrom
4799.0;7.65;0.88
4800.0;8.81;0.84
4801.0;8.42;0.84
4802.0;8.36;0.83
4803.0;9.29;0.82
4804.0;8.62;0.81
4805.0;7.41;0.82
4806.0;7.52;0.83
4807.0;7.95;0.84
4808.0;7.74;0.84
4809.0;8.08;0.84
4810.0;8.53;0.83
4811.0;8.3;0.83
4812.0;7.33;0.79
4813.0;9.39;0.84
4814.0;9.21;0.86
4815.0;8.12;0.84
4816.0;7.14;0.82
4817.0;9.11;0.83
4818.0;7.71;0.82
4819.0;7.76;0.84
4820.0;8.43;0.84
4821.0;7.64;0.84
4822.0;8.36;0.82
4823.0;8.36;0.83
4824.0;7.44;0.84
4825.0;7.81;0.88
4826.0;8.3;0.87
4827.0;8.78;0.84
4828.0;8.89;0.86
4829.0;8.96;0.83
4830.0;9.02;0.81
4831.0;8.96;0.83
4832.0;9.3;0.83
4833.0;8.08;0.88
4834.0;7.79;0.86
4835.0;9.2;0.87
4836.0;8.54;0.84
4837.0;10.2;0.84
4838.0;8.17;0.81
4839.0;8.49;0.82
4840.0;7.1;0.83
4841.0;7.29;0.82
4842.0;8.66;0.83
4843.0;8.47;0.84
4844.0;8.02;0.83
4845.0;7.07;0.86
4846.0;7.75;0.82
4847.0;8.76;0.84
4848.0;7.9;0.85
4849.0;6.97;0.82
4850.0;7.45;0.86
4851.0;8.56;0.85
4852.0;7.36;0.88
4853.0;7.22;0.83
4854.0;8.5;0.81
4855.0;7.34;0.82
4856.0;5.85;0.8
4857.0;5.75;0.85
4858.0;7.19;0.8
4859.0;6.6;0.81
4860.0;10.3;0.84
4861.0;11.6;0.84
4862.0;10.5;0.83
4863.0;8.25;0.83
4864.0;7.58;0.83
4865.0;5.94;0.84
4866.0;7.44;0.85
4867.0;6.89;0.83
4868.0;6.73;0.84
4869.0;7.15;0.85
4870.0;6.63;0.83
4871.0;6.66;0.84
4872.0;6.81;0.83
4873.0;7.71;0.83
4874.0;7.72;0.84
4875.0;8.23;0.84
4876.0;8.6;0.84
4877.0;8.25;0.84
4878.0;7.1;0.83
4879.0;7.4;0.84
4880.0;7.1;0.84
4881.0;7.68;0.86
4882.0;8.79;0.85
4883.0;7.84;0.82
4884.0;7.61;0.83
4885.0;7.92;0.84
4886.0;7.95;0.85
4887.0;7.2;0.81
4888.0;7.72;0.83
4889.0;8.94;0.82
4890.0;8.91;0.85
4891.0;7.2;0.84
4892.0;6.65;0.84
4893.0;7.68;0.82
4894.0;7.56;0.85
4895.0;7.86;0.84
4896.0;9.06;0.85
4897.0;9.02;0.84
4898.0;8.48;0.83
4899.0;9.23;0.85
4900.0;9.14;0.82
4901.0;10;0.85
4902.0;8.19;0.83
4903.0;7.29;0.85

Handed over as 1.3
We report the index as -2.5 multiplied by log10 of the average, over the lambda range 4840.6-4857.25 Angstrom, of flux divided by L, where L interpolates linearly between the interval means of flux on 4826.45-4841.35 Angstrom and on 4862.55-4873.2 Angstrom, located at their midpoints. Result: 0.04 mag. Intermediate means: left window 8.6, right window 7.05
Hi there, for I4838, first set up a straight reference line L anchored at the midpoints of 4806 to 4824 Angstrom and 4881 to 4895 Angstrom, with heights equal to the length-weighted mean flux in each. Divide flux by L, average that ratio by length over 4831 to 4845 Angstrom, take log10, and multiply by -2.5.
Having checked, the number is -0.04 mag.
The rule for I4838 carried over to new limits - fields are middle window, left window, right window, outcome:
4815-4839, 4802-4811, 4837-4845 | -0.04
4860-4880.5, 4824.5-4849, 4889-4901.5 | 0.08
